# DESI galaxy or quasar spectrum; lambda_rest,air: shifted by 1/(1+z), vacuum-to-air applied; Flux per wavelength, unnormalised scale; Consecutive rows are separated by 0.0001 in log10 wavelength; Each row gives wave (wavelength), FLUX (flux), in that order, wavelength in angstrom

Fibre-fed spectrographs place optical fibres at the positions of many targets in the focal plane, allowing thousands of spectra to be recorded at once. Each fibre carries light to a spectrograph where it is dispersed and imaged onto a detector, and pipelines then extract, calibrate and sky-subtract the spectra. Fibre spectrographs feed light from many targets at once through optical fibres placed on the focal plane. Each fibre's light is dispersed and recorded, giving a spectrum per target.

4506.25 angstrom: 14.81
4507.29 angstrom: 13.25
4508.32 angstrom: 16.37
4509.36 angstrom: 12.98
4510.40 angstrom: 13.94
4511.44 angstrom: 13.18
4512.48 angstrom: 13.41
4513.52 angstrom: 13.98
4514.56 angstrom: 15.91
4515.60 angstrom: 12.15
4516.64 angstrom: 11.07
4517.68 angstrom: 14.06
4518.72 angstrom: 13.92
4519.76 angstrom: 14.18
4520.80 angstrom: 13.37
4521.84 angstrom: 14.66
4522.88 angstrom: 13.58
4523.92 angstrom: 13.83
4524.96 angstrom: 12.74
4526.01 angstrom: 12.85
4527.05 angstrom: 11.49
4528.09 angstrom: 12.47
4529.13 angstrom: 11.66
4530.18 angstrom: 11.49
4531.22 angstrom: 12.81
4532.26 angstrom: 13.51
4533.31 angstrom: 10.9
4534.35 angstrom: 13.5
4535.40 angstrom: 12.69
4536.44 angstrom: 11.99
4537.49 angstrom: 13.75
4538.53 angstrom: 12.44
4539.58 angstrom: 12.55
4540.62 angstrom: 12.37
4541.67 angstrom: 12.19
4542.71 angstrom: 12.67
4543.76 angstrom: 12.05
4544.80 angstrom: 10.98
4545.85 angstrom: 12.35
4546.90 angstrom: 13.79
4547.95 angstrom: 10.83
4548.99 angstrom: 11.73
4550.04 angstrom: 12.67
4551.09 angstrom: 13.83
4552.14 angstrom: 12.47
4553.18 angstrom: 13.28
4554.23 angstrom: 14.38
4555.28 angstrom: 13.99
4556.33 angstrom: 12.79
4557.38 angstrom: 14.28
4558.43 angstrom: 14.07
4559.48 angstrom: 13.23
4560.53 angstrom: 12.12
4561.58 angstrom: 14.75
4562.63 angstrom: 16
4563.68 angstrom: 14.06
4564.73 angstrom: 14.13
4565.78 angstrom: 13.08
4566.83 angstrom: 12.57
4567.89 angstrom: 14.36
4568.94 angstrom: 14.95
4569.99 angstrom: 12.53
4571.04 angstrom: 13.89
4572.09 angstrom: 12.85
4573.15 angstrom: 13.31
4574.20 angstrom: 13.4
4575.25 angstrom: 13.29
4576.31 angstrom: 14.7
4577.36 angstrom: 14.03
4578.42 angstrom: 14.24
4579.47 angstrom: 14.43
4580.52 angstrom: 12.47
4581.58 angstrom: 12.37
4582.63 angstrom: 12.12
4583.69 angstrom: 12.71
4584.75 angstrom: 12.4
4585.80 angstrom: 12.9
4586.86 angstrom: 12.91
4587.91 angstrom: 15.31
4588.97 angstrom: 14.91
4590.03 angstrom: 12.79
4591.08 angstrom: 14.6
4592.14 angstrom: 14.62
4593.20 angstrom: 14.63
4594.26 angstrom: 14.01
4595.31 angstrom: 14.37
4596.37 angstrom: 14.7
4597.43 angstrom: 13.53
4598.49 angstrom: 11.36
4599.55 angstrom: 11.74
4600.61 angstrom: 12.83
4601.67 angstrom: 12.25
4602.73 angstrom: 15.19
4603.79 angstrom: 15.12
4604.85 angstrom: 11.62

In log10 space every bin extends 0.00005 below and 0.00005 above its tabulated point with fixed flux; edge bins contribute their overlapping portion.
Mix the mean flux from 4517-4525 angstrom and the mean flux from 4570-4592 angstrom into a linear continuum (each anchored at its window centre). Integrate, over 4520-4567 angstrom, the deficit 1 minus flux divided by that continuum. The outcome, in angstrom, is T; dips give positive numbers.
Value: 2.5 angstrom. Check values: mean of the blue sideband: 13.8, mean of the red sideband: 13.5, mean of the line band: 13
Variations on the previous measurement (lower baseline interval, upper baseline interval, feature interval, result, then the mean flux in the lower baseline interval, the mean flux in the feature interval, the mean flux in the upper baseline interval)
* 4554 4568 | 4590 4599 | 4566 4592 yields 0.7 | 13.8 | 13.5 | 13.9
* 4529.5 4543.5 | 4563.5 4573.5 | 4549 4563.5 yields -0.5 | 12.5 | 13.6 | 13.6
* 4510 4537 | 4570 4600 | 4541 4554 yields 0.8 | 13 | 12.4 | 13.5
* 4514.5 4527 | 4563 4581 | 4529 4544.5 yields 1.2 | 13.4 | 12.4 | 13.7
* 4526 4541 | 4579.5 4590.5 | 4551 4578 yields -1.8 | 12.4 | 13.7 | 13.1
